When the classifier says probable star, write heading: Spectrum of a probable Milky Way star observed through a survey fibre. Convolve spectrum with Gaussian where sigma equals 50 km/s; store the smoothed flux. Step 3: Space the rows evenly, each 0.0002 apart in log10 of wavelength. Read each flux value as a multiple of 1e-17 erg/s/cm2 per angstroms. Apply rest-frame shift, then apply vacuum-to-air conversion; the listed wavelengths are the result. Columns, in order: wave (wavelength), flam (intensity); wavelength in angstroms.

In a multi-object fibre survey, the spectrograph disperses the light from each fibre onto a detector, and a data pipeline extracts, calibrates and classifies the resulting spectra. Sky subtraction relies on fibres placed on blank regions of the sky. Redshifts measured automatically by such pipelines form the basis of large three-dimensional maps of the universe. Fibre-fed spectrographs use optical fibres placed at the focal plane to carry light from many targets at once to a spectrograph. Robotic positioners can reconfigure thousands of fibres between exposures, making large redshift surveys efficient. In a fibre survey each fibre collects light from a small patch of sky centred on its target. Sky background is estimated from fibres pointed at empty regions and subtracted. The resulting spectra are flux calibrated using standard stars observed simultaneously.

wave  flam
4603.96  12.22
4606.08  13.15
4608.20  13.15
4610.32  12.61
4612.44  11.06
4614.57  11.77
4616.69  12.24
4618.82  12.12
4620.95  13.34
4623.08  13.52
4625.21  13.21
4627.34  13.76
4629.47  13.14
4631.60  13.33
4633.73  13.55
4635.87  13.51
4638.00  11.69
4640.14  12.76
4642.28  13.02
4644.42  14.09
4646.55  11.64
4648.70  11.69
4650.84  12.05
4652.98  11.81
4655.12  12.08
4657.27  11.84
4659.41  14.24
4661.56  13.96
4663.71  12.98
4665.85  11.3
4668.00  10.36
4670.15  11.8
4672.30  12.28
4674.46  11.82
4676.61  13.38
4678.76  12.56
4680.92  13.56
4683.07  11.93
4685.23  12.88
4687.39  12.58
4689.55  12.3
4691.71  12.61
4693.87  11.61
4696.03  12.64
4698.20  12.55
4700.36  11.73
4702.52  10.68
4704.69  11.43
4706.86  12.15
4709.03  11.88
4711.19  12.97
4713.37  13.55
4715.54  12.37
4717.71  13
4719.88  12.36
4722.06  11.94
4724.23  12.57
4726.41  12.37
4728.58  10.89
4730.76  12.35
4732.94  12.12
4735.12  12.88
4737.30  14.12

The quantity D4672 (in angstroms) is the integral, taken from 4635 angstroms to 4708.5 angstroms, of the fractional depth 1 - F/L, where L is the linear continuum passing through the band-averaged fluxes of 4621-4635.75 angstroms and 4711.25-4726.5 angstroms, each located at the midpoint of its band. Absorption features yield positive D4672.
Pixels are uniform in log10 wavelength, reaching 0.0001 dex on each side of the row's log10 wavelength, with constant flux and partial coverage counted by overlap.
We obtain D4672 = 4.0 angstroms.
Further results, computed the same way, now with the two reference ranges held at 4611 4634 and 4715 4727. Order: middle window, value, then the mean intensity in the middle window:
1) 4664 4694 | 0.8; 12.3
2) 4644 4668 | 0.6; 12.4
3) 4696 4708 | 0.7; 11.8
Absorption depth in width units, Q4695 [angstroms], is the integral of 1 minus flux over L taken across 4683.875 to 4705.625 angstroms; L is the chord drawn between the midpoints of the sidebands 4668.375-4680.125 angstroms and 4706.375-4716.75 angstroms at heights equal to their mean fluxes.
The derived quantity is 0.6 angstroms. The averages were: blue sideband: 12.3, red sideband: 12.6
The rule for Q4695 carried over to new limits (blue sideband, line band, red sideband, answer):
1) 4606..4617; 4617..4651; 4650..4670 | -1.8 angstroms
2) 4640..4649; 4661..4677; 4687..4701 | 0.5 angstroms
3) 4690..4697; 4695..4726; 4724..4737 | 0.0 angstroms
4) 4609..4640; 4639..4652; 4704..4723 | 0.2 angstroms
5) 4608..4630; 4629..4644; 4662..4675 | -0.8 angstroms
